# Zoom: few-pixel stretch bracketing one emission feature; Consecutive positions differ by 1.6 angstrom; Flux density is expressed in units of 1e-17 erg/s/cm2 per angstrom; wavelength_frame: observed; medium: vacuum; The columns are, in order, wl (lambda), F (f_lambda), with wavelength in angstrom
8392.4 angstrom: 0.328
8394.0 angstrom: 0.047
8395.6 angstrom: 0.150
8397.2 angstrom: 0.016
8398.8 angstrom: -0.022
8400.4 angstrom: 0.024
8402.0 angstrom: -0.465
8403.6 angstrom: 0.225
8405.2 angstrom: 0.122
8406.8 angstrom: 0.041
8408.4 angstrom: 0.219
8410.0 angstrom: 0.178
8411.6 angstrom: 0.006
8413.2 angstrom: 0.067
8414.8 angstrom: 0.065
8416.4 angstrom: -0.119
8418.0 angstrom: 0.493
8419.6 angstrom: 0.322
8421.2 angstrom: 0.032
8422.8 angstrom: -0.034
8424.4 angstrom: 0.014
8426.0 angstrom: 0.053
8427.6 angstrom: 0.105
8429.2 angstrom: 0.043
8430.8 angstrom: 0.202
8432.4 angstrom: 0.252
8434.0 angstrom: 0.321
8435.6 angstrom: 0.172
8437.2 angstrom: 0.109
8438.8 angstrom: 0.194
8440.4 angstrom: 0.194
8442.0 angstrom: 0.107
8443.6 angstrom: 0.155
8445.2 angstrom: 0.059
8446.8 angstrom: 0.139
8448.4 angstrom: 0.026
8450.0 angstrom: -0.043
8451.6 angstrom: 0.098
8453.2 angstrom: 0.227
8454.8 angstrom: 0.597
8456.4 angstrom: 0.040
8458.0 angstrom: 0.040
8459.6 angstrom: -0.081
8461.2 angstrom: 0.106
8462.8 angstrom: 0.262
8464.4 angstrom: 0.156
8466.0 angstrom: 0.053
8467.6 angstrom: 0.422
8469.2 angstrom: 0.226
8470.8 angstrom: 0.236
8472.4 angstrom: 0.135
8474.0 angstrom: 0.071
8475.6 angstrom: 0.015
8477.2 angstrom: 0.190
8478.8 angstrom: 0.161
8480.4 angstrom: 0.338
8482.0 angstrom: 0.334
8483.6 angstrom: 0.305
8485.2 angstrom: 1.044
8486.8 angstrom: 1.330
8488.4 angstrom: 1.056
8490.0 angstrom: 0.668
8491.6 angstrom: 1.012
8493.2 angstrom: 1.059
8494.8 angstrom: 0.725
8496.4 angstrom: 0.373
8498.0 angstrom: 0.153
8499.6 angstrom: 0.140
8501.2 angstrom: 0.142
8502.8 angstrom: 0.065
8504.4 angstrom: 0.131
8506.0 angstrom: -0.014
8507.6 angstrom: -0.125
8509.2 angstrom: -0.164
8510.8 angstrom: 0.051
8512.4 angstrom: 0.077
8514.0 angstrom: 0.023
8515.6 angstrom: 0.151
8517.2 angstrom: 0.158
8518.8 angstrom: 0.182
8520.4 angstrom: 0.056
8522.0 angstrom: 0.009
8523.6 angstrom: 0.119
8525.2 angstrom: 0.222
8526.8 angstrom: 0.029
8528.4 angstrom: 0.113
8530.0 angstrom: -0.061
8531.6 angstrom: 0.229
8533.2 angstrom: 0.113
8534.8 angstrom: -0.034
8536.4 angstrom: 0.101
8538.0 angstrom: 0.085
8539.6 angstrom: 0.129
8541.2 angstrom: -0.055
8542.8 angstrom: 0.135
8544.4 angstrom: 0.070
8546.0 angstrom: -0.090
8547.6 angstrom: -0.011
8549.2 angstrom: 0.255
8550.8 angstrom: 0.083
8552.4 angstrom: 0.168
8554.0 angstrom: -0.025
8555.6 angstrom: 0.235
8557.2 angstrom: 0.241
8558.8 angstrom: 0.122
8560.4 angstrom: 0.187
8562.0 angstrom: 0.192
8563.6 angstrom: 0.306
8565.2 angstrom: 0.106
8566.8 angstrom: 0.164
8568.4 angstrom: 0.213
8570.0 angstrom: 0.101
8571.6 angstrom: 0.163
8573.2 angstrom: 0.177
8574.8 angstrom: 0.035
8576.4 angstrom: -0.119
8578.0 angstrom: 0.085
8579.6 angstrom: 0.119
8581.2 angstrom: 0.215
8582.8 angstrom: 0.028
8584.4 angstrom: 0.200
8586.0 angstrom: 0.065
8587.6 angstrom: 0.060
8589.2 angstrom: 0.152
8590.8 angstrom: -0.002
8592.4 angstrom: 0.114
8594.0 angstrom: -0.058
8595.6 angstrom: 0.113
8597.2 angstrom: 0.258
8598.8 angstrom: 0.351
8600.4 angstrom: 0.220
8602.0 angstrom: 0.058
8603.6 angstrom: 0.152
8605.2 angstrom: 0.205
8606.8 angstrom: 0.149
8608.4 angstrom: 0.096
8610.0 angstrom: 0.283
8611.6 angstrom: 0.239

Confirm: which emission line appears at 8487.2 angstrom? [O II]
